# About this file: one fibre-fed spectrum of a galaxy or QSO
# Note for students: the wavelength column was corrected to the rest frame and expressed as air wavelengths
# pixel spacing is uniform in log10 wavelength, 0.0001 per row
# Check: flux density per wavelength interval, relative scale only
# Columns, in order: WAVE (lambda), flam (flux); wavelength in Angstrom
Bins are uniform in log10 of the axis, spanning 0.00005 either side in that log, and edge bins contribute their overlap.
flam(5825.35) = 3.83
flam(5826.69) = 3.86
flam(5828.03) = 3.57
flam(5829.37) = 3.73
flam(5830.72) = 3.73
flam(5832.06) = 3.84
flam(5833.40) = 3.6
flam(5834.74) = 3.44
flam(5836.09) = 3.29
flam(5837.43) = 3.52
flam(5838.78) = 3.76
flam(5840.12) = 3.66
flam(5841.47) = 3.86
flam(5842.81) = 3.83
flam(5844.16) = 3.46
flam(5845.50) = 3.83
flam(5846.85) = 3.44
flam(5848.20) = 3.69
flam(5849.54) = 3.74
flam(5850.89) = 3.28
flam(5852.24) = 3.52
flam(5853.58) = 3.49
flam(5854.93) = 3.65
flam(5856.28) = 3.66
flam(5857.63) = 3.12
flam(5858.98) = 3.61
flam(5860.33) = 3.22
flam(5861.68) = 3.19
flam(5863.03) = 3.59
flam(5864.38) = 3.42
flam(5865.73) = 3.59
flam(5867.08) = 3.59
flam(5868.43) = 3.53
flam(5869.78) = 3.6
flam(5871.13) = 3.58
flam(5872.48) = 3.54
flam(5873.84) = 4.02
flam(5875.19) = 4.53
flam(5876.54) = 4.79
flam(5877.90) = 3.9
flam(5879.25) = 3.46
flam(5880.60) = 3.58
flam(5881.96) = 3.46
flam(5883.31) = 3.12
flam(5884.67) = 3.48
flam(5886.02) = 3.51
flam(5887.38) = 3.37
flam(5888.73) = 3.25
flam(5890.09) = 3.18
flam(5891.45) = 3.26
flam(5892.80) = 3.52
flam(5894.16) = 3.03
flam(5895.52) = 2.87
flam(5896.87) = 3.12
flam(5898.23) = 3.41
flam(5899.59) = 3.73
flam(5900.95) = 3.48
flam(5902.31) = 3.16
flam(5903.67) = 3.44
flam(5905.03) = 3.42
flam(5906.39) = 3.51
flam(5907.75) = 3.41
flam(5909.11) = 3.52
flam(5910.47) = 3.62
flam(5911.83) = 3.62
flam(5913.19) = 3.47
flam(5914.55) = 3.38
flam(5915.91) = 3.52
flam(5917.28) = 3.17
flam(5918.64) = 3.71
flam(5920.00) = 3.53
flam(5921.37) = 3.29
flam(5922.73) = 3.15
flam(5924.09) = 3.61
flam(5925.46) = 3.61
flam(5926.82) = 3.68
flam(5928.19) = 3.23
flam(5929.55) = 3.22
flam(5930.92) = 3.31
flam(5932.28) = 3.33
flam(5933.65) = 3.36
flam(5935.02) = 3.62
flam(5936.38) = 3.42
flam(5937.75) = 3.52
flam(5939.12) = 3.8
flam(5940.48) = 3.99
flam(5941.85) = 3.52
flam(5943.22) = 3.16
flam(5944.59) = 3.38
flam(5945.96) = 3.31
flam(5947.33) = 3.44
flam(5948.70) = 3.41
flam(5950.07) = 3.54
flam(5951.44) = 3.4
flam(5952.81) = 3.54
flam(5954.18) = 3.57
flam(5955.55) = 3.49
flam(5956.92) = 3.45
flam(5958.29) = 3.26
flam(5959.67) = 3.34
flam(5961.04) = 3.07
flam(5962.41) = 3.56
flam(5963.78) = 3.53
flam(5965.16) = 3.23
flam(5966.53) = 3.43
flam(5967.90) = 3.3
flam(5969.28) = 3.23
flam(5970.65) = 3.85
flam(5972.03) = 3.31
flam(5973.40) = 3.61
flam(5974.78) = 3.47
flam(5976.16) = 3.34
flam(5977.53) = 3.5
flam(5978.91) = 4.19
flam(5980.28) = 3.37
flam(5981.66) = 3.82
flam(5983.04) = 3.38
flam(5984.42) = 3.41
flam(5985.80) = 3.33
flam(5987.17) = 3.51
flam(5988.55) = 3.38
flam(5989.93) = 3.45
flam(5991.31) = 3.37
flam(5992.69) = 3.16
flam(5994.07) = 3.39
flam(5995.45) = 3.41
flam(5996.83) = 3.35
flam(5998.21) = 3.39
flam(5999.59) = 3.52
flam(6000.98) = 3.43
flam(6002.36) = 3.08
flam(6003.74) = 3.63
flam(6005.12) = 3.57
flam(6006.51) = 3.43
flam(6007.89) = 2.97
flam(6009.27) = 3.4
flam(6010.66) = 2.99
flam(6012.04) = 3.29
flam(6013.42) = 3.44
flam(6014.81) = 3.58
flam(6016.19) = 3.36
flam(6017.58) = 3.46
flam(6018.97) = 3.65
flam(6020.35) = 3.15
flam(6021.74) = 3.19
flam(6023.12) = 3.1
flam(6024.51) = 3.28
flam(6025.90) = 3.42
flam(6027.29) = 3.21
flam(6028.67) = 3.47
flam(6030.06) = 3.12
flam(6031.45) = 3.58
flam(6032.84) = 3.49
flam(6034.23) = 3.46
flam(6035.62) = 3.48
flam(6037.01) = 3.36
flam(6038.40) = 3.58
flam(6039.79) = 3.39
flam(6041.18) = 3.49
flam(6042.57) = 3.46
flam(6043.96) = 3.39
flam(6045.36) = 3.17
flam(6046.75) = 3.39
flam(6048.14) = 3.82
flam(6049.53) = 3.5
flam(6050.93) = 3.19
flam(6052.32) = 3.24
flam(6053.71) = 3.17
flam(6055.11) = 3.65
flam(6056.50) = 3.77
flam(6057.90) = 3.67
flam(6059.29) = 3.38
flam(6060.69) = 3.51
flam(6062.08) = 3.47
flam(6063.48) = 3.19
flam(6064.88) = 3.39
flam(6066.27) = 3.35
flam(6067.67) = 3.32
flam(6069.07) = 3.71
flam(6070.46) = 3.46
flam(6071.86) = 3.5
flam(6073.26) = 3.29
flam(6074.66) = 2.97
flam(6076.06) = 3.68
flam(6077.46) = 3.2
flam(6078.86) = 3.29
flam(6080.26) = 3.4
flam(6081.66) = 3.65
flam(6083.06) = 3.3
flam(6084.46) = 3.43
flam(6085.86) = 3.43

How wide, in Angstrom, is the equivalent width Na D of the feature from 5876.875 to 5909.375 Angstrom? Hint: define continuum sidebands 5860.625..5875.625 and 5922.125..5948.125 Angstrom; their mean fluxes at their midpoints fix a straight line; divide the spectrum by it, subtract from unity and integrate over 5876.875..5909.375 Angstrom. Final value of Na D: 1.5 Angstrom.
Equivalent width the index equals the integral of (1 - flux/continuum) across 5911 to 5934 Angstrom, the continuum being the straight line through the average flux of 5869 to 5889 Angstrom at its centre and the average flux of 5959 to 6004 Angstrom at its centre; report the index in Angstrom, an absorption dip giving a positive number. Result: 1.0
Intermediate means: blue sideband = 3.69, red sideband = 3.43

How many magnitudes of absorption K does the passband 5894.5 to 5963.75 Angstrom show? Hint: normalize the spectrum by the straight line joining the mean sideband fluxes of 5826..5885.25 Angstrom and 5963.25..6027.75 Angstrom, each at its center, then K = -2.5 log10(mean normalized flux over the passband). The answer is 0.02 mag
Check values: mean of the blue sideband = 3.62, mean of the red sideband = 3.4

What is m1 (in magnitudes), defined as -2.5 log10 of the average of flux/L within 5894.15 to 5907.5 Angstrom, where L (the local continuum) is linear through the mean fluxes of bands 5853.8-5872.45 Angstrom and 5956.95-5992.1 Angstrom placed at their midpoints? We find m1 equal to 0.05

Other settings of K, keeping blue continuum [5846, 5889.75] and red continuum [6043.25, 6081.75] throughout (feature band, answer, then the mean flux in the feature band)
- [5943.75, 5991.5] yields 0.01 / 3.45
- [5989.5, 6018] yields 0.03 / 3.36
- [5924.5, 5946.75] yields 0.02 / 3.47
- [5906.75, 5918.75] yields 0.02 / 3.48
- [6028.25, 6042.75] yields 0.00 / 3.44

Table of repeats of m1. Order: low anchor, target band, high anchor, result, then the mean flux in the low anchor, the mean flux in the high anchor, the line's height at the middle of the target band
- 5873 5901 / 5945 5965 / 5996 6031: 0.004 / 3.53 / 3.34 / 3.43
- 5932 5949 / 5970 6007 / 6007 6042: -0.017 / 3.49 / 3.36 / 3.41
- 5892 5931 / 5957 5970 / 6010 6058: 0.021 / 3.41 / 3.4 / 3.4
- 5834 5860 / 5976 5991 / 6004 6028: -0.046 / 3.57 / 3.33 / 3.37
